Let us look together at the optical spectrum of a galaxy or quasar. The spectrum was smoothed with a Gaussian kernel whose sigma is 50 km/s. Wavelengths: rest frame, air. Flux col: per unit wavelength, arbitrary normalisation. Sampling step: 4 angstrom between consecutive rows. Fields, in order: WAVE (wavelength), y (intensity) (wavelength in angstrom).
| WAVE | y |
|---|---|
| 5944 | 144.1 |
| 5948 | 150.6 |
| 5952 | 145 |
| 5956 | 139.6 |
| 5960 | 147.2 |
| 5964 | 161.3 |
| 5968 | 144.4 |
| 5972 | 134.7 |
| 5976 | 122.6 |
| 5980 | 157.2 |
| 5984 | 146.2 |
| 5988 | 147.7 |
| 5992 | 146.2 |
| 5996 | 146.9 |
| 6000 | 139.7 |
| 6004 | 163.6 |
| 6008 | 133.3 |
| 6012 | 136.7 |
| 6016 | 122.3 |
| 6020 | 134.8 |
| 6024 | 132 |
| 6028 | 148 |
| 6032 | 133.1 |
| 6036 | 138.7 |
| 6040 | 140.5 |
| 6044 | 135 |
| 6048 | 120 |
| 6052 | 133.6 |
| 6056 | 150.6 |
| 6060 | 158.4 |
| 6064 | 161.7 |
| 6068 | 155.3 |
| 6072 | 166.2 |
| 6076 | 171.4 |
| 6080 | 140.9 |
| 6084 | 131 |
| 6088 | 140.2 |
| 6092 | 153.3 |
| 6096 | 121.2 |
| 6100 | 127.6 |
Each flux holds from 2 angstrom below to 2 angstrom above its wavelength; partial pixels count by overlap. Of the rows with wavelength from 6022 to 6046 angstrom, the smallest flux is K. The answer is 132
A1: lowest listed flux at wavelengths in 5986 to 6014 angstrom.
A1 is 133.3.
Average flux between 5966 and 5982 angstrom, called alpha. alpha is 140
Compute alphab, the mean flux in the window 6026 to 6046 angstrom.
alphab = 139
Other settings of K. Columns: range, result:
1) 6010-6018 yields 122.3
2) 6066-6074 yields 155.3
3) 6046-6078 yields 120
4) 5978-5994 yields 146.2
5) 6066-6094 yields 131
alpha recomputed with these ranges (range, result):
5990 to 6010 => 146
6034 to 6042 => 140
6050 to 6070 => 152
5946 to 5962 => 146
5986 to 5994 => 147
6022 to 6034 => 138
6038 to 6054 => 132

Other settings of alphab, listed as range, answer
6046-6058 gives 135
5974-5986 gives 142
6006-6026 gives 132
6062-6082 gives 159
